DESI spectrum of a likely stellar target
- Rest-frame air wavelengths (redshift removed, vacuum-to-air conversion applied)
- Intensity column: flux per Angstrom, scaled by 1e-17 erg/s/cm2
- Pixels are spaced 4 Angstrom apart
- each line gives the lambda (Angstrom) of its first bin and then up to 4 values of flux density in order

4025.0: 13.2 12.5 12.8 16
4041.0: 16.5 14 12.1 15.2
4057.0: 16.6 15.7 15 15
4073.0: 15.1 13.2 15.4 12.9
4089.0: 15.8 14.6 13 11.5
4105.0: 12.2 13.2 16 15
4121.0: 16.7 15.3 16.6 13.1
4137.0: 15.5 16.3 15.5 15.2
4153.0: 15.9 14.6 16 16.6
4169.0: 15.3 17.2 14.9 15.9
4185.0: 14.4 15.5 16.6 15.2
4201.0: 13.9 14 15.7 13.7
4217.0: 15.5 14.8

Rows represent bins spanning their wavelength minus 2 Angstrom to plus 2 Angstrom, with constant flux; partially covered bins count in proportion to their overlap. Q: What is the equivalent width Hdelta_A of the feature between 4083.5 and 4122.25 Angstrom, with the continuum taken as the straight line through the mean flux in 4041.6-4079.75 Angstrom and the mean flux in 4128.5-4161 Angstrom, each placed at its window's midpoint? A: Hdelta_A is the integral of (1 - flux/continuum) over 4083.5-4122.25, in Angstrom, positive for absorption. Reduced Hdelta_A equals 2.52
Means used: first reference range 14.7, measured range 14.1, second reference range 15.3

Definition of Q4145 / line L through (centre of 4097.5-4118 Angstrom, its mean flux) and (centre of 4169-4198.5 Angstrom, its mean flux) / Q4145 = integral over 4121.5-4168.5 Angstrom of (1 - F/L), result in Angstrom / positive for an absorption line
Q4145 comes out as -3.3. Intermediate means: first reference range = 13.5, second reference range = 15.7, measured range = 15.5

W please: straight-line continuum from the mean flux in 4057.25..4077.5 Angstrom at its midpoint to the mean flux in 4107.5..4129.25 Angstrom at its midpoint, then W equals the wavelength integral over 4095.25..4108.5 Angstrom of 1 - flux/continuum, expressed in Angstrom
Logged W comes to 2.6 Angstrom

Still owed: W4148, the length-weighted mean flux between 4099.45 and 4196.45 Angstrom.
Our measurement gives 15.2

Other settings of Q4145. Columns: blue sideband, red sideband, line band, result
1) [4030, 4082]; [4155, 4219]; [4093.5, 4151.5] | 1.5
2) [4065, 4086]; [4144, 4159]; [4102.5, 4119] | 0.9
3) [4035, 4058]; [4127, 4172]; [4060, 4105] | 3.0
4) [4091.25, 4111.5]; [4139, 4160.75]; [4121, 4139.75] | -1.1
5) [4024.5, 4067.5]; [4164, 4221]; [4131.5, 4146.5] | -0.1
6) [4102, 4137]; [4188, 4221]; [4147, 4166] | -1.0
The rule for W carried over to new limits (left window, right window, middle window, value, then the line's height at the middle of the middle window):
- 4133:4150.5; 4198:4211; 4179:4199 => -1.0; 14.8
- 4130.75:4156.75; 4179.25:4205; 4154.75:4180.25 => -1.0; 15.2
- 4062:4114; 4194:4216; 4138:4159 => -1.7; 14.4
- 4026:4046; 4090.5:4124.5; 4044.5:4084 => -1.3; 14.2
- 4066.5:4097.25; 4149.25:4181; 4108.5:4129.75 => -0.7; 15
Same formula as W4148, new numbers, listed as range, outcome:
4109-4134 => 15.4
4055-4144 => 14.7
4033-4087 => 14.7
